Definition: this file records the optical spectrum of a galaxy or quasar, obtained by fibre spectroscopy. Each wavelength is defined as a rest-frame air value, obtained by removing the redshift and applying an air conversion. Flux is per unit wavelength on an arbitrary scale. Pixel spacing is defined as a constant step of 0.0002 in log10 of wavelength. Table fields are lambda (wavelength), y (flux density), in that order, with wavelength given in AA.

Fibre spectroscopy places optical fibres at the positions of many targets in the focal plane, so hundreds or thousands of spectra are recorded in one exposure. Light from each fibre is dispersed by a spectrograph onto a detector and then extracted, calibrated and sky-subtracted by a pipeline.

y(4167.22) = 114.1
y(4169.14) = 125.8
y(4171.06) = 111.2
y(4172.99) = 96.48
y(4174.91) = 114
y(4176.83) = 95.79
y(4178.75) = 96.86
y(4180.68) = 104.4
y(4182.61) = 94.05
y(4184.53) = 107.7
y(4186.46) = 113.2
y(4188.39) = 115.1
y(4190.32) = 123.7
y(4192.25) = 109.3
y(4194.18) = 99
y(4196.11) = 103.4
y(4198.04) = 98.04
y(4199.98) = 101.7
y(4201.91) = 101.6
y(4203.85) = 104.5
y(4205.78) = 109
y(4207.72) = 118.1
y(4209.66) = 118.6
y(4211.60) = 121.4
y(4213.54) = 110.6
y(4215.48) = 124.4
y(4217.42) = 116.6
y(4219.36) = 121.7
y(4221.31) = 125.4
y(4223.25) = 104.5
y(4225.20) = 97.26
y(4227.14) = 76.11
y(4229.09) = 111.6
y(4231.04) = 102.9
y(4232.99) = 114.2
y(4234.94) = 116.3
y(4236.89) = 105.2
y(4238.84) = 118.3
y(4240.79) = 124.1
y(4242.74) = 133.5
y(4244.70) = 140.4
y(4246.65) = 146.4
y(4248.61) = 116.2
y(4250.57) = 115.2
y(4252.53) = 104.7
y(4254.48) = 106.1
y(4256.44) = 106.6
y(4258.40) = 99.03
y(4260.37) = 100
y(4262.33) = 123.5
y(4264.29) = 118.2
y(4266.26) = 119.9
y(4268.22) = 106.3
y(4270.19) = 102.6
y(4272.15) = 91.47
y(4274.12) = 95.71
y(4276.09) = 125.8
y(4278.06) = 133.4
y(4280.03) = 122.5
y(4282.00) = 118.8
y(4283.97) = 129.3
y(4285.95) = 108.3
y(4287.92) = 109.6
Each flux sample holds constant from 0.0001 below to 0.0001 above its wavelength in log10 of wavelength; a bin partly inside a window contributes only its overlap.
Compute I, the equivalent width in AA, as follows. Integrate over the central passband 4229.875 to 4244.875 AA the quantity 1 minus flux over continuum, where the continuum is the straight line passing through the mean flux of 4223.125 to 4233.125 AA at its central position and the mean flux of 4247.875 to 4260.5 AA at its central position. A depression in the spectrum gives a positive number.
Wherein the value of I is -2.3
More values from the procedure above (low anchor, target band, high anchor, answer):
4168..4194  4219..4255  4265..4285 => -0.9 AA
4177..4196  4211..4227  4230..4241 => -0.4 AA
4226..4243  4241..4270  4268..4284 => -1.2 AA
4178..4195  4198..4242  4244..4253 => 2.2 AA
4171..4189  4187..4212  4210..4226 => 0.2 AA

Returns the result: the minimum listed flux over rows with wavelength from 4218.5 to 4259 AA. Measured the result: 76.11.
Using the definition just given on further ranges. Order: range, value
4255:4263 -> 99.03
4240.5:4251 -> 115.2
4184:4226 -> 97.26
